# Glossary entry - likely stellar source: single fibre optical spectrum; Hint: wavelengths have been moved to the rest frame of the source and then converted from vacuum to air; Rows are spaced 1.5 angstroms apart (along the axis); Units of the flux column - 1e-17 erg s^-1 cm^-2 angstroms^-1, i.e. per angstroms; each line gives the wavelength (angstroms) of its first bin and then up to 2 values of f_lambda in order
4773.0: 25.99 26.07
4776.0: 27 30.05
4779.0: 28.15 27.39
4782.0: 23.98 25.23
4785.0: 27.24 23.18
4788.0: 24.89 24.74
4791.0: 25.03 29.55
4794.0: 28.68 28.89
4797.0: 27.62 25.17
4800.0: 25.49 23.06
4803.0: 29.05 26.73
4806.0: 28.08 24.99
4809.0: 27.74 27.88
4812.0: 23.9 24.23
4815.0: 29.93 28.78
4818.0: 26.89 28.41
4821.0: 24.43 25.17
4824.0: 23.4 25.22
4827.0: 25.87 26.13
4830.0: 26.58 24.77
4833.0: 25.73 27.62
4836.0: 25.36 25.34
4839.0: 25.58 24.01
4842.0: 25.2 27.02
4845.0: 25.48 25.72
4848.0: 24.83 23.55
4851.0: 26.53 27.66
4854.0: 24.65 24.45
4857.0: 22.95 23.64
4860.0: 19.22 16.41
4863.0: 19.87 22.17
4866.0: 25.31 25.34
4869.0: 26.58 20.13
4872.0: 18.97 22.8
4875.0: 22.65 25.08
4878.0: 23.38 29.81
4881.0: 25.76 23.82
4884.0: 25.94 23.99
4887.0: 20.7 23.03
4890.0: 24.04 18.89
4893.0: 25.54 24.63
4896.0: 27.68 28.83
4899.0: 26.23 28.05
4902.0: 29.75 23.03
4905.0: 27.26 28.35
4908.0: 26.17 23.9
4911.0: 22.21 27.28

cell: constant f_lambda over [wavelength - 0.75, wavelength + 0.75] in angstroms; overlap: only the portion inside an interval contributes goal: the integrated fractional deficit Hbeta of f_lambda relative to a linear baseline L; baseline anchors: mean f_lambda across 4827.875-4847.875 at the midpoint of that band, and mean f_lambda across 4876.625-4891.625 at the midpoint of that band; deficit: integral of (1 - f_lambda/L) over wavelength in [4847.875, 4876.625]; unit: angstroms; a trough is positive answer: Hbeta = 2.1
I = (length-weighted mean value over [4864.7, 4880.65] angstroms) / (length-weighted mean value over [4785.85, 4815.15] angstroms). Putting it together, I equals 0.91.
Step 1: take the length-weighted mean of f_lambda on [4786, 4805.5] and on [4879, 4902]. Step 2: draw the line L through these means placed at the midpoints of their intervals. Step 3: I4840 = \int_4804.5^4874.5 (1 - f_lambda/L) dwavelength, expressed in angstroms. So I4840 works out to 2.62 angstroms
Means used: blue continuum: 26.4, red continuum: 25.2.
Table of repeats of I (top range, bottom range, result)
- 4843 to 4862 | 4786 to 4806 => 0.91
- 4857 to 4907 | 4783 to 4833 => 0.92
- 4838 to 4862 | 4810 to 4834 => 0.93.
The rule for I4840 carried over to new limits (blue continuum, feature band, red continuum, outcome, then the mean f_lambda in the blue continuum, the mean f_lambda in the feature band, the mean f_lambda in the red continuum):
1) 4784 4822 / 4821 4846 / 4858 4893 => -0.4 angstroms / 26.6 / 25.5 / 23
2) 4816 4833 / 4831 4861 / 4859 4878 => -1.0 angstroms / 25.9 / 24.9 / 22.1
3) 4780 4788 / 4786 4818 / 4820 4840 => -1.5 angstroms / 25.3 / 26.6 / 25.5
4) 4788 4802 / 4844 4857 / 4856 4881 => -0.8 angstroms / 26.4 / 25.3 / 22.9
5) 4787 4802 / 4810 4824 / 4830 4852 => -0.3 angstroms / 26.3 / 26.4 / 25.5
